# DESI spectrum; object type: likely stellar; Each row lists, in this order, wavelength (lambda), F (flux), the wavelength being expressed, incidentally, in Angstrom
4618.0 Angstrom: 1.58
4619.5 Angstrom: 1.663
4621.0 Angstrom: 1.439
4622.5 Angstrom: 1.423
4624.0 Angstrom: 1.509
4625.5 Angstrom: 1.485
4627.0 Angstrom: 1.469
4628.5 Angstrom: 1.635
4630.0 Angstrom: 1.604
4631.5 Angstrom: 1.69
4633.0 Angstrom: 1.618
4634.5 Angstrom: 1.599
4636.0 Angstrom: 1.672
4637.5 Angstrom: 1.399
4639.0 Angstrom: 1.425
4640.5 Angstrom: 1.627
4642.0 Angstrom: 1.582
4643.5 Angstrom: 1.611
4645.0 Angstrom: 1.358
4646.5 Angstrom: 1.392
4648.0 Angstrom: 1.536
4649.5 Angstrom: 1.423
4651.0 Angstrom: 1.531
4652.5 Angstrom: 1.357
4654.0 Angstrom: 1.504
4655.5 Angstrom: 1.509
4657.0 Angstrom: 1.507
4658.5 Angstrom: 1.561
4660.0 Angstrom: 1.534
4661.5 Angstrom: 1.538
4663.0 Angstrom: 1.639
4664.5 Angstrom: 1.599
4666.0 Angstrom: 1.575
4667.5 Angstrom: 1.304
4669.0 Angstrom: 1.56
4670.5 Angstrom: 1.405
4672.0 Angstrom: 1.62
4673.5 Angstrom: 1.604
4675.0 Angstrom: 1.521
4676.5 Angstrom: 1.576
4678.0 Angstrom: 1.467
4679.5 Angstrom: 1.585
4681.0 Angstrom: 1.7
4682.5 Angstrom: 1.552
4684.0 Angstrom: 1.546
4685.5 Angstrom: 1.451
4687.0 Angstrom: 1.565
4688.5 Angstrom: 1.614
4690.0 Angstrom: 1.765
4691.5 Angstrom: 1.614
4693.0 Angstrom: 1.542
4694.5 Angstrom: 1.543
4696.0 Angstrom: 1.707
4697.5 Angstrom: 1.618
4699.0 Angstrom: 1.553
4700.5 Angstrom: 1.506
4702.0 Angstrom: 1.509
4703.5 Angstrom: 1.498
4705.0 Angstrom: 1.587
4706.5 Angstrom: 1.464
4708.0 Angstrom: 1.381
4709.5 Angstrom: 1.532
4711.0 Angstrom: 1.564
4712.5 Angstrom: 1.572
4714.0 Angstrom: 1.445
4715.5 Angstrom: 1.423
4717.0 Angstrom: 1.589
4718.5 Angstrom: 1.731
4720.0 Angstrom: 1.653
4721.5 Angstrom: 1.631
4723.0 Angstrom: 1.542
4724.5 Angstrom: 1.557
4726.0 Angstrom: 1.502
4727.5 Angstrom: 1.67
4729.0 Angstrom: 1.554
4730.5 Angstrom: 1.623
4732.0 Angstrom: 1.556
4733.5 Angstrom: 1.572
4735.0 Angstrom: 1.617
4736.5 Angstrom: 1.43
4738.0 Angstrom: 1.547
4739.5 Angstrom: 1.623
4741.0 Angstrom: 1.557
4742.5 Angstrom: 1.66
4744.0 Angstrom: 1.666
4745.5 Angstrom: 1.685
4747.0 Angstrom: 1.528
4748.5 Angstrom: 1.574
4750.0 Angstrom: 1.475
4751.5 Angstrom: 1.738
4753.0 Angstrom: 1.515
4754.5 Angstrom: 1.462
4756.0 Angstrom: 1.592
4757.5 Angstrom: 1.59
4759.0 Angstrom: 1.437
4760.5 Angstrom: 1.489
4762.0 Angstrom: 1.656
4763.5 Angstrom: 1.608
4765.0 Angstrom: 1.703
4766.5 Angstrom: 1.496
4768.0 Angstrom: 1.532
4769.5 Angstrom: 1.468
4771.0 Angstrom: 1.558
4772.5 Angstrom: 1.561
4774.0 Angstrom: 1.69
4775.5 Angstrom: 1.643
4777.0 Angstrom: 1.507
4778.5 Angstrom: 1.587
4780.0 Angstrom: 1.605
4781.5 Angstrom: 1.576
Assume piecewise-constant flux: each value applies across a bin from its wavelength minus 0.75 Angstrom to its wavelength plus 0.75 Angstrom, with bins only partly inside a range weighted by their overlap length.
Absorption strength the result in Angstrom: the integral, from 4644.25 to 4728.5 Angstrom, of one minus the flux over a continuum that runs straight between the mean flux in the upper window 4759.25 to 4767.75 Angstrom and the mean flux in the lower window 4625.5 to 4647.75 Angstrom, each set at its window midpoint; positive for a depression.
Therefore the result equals 0.9 Angstrom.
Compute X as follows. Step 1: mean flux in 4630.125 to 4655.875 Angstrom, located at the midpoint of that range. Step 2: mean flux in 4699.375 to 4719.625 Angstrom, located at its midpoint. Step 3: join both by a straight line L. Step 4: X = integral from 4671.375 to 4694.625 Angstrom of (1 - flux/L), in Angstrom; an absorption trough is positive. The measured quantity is -0.8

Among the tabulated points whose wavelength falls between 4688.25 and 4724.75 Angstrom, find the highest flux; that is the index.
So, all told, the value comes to 1.765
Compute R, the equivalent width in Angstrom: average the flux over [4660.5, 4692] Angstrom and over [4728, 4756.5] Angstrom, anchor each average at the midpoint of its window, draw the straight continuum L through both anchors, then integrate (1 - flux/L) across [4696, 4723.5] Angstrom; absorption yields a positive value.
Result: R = 0.4 Angstrom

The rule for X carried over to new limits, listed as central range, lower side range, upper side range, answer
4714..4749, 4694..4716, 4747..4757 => -0.88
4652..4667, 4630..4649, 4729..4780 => 0.17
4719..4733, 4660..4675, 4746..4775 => -0.33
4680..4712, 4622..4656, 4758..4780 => -0.44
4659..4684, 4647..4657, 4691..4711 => -0.76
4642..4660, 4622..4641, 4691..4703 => 0.81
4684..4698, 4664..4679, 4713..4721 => -0.50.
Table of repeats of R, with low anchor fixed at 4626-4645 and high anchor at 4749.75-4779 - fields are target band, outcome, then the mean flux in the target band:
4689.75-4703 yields -0.17 Angstrom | 1.59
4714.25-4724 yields -0.12 Angstrom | 1.59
